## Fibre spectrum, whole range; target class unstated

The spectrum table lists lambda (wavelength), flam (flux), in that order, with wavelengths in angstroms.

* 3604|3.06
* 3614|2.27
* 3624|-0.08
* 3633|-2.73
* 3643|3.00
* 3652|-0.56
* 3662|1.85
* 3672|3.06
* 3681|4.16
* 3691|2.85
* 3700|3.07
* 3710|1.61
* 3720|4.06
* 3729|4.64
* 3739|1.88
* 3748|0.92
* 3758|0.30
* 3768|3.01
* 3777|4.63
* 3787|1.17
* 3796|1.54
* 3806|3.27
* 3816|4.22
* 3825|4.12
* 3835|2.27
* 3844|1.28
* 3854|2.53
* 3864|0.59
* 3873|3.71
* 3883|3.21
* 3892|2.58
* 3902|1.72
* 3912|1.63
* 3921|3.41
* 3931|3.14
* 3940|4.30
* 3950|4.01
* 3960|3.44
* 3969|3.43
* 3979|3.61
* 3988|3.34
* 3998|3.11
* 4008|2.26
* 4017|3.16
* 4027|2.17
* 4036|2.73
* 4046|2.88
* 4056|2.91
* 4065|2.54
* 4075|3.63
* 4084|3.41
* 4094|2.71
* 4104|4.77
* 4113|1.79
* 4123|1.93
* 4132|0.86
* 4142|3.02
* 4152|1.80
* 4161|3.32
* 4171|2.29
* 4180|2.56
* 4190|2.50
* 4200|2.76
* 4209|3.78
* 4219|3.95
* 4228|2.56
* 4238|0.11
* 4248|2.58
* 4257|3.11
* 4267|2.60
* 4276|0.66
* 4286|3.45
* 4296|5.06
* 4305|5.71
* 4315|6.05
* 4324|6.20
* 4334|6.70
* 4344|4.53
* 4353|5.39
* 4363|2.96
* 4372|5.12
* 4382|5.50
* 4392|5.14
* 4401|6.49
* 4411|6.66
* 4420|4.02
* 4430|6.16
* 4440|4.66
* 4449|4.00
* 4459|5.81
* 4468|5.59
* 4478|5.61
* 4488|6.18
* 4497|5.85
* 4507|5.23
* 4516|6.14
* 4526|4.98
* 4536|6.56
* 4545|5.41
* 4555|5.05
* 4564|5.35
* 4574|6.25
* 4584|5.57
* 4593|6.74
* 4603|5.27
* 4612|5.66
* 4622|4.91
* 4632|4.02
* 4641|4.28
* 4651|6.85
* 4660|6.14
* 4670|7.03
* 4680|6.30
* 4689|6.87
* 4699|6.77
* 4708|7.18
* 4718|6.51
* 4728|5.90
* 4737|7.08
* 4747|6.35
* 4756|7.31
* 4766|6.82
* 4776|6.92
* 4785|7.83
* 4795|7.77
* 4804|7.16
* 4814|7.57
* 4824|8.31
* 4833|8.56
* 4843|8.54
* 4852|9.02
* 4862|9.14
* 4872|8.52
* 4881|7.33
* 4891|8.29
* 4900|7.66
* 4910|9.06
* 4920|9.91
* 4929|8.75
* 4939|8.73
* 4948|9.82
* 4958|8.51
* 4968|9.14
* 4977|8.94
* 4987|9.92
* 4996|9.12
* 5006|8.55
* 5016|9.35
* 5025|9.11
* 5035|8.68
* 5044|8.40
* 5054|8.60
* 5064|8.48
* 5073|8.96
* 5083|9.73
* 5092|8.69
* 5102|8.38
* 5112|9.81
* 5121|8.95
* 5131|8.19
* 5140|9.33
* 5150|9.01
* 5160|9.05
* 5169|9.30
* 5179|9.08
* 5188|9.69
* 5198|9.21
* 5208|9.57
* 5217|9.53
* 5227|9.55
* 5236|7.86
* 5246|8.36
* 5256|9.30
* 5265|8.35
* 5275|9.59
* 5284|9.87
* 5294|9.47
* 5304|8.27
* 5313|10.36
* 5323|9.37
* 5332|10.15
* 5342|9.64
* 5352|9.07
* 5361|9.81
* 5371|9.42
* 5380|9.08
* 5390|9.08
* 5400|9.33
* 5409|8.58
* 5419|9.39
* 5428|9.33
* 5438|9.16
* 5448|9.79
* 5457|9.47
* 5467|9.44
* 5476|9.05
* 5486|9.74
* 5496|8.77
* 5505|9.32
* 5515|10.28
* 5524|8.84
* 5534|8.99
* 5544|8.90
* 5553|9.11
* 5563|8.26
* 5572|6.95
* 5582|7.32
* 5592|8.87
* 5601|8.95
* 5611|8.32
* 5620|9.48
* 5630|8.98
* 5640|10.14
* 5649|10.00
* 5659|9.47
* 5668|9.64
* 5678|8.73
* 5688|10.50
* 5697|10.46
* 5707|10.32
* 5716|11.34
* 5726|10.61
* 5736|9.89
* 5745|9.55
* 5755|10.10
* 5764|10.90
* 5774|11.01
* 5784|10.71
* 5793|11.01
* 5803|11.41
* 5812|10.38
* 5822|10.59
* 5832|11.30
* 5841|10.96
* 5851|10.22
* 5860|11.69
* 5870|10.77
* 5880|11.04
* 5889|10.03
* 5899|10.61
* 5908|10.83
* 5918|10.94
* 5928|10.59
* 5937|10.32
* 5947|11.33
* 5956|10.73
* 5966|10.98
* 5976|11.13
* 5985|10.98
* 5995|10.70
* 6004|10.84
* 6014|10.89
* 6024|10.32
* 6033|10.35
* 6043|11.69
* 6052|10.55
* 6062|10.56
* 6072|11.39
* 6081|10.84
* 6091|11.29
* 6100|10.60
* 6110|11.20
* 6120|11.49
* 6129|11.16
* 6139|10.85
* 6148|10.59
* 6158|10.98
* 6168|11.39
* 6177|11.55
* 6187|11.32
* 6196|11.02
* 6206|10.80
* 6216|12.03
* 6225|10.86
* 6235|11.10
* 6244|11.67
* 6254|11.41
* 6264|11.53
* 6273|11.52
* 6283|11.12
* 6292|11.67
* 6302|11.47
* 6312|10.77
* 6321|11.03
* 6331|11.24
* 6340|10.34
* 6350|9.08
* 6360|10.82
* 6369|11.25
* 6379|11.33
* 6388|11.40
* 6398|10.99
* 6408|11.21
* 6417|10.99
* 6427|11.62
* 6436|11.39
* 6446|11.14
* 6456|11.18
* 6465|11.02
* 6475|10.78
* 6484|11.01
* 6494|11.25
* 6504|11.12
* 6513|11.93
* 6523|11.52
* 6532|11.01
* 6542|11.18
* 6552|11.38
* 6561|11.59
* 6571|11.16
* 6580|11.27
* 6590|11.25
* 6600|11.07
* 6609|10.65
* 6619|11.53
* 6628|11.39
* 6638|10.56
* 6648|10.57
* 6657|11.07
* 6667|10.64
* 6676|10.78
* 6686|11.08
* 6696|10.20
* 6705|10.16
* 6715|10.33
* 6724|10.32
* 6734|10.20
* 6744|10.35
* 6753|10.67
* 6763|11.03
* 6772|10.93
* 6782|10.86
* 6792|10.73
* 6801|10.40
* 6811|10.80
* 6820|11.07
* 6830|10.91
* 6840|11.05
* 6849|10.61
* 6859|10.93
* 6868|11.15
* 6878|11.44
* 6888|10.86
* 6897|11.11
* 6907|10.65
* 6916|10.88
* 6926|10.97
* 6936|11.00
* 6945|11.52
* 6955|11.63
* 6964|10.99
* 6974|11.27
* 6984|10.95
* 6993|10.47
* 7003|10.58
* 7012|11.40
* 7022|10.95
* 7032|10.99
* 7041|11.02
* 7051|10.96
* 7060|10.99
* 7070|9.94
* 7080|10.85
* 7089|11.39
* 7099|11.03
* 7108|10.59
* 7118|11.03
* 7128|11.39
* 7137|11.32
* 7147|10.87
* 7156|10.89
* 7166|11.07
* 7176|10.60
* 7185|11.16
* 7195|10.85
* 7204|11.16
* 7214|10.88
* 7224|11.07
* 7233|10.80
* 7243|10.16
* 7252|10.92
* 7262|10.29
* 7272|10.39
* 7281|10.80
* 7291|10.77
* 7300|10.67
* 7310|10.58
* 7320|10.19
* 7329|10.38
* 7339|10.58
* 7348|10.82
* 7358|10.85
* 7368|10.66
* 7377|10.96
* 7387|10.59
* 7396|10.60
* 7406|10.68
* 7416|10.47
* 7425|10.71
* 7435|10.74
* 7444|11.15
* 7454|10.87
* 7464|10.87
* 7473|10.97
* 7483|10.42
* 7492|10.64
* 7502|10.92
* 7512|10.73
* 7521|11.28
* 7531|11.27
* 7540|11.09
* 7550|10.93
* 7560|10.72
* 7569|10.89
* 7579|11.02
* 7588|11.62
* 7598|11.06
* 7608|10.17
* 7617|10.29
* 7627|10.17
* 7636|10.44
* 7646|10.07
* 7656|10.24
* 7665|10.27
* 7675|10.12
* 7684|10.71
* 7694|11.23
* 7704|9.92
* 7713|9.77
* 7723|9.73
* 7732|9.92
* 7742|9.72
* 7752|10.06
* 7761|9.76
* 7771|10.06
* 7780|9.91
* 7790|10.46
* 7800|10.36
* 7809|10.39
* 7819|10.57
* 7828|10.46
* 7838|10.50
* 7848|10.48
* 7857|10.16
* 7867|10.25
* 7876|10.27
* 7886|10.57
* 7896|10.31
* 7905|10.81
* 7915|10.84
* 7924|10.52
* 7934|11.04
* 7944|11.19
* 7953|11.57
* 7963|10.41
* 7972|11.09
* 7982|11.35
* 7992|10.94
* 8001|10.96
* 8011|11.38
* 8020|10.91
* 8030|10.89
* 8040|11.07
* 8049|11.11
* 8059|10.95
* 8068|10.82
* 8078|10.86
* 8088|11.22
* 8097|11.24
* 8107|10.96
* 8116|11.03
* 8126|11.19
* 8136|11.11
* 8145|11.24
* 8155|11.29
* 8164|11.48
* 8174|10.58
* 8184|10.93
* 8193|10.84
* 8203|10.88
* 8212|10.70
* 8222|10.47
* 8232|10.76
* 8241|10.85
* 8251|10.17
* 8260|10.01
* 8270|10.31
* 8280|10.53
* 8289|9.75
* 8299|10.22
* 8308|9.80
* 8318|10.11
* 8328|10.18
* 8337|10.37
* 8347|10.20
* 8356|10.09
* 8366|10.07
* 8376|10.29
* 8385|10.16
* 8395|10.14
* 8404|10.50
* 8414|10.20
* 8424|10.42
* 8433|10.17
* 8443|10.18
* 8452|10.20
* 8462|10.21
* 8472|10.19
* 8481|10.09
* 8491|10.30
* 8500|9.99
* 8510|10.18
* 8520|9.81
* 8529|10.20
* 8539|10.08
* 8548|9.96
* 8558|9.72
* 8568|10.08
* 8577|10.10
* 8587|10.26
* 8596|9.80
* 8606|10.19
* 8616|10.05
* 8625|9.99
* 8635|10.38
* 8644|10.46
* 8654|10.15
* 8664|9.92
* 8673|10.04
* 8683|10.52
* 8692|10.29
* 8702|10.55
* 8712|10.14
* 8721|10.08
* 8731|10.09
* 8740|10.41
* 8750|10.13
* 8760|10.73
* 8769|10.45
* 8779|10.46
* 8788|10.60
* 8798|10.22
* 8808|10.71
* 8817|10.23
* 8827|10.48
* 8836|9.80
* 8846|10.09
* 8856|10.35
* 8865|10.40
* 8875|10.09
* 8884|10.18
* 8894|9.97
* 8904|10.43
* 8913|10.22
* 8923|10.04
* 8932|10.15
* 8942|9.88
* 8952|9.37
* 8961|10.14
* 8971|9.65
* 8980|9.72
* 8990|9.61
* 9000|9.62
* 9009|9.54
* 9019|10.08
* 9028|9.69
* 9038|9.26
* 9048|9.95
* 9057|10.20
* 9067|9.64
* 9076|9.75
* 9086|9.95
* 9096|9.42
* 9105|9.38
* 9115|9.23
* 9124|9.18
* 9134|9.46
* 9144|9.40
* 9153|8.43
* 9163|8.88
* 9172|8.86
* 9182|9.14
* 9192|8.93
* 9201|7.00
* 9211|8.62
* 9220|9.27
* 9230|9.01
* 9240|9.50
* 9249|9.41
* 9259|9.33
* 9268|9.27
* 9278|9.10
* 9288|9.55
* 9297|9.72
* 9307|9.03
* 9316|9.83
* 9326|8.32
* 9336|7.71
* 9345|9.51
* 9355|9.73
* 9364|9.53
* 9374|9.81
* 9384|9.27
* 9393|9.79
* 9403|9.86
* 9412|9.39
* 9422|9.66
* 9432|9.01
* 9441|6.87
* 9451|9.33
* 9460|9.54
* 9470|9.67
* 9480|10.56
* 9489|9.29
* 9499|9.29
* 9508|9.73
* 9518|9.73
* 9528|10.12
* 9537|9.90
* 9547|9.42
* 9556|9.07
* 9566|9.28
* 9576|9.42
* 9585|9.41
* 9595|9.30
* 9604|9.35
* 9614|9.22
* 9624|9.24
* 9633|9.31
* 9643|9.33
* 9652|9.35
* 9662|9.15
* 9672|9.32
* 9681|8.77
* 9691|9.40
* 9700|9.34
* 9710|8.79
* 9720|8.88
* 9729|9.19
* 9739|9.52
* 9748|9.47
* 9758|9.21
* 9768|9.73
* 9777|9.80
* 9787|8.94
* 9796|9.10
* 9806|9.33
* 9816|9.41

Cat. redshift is 0.08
